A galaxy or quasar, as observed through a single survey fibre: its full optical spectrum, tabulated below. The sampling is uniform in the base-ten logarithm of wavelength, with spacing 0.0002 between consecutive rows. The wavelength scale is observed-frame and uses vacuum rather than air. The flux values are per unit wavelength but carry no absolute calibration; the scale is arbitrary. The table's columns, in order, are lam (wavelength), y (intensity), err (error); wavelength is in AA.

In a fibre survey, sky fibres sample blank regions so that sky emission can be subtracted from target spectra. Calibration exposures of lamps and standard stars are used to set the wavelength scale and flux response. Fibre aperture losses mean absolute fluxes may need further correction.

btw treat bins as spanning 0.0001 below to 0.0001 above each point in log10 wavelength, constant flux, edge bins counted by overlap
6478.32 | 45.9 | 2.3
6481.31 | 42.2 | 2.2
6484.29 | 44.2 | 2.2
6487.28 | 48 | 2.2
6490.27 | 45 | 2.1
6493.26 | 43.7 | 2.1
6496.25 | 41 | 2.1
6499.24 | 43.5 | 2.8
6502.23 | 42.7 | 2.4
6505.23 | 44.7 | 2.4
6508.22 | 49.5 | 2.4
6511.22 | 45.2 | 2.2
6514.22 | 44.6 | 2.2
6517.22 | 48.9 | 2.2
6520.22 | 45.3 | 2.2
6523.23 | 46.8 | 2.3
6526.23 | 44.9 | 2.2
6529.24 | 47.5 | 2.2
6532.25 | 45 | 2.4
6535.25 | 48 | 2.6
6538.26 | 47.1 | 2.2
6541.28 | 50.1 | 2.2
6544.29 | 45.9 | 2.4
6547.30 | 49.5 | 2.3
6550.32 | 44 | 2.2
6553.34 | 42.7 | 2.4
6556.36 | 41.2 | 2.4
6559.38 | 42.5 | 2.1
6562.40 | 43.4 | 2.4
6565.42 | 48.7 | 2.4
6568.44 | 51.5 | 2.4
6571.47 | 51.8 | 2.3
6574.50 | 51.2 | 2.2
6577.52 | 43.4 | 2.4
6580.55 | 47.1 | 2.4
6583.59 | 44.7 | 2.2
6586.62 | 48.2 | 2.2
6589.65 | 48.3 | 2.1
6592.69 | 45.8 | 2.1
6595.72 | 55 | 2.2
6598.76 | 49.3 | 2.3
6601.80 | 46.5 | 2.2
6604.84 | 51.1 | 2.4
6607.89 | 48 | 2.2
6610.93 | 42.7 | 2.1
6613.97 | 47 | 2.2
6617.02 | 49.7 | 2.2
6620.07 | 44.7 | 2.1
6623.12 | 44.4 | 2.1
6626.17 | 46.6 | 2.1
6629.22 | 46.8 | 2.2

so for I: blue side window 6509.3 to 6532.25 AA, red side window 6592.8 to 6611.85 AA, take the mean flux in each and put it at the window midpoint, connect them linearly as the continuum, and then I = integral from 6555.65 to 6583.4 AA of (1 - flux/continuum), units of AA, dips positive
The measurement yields 0.5 AA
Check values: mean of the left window 46.1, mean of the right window 48.7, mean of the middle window 46.8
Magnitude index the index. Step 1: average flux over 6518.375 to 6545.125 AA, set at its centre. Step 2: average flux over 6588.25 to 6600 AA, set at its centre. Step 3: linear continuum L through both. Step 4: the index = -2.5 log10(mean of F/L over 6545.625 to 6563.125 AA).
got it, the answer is 0.09 mag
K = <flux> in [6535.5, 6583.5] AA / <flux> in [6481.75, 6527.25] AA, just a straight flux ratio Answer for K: 1.0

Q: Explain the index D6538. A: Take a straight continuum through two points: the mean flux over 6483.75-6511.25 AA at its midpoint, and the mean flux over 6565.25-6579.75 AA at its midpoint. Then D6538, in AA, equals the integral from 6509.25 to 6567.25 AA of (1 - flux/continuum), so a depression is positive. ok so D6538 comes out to 1.55 AA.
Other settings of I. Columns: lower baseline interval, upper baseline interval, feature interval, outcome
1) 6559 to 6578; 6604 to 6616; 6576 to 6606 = -0.25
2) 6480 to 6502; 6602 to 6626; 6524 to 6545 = -0.96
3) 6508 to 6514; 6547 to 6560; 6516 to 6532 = -0.38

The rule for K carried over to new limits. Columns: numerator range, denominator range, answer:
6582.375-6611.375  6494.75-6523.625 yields 1.07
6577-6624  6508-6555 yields 1.02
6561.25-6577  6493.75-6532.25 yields 1.08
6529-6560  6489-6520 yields 1.02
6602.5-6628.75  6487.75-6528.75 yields 1.03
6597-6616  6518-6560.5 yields 1.04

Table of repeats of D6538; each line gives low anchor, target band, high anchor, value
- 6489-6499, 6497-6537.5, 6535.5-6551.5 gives -0.6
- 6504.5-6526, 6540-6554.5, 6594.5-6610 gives 0.3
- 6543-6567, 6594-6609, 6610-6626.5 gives -1.4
